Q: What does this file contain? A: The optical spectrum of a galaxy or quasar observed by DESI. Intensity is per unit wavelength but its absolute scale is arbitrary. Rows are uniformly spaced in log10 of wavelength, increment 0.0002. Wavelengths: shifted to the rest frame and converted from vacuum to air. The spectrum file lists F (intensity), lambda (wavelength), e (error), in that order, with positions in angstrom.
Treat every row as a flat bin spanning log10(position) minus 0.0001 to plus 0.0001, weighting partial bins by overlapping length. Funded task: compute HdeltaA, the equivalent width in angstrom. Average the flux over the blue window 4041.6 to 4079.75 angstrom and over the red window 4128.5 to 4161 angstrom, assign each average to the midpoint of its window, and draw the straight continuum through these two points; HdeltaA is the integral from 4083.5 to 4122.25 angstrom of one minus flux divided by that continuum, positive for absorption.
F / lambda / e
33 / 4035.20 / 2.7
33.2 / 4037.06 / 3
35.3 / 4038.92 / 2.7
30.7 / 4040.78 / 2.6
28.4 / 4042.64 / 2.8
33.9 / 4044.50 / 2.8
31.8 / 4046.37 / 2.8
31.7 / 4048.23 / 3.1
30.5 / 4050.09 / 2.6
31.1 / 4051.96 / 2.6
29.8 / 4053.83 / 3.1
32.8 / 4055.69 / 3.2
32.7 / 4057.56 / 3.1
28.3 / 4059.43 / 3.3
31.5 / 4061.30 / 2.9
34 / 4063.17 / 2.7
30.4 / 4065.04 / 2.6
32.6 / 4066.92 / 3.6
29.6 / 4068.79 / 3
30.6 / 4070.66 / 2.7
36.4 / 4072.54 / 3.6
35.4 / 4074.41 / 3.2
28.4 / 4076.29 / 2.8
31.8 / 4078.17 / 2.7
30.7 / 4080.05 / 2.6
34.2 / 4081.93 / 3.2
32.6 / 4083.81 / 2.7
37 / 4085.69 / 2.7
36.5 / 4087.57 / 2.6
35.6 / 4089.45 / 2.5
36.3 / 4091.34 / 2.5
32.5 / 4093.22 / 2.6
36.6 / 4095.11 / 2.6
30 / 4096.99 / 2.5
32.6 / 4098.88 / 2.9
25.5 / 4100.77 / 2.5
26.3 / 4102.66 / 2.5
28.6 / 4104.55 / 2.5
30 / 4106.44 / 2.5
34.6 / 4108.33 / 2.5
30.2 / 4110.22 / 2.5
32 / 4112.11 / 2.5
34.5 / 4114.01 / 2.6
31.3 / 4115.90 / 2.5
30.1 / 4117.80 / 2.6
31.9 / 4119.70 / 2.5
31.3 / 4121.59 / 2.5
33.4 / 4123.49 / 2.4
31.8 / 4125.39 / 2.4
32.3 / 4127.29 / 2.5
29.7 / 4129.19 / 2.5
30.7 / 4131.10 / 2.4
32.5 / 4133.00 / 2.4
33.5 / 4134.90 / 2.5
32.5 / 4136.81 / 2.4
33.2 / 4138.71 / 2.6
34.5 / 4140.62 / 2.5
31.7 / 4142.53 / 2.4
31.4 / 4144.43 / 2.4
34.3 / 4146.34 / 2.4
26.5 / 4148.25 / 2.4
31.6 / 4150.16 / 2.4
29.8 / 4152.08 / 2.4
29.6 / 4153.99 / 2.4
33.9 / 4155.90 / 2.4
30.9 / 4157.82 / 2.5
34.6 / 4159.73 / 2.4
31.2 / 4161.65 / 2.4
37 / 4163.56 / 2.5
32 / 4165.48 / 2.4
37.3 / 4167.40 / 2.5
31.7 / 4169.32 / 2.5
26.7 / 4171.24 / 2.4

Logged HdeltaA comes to -0.6 angstrom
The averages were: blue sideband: 31.6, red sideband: 31.8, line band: 32.2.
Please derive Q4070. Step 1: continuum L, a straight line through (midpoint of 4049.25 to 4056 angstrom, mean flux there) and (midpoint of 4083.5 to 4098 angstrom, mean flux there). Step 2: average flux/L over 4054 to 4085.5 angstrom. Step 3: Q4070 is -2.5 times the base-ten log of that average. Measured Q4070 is 0.02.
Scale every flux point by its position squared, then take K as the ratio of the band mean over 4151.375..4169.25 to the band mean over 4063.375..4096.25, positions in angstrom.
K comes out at 1.0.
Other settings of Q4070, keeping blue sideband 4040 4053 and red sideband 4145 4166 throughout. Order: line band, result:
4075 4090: -0.06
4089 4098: -0.09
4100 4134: 0.02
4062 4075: -0.05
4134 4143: -0.04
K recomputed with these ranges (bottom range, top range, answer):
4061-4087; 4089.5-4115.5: 0.98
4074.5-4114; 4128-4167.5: 1.03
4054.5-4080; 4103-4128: 1.02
